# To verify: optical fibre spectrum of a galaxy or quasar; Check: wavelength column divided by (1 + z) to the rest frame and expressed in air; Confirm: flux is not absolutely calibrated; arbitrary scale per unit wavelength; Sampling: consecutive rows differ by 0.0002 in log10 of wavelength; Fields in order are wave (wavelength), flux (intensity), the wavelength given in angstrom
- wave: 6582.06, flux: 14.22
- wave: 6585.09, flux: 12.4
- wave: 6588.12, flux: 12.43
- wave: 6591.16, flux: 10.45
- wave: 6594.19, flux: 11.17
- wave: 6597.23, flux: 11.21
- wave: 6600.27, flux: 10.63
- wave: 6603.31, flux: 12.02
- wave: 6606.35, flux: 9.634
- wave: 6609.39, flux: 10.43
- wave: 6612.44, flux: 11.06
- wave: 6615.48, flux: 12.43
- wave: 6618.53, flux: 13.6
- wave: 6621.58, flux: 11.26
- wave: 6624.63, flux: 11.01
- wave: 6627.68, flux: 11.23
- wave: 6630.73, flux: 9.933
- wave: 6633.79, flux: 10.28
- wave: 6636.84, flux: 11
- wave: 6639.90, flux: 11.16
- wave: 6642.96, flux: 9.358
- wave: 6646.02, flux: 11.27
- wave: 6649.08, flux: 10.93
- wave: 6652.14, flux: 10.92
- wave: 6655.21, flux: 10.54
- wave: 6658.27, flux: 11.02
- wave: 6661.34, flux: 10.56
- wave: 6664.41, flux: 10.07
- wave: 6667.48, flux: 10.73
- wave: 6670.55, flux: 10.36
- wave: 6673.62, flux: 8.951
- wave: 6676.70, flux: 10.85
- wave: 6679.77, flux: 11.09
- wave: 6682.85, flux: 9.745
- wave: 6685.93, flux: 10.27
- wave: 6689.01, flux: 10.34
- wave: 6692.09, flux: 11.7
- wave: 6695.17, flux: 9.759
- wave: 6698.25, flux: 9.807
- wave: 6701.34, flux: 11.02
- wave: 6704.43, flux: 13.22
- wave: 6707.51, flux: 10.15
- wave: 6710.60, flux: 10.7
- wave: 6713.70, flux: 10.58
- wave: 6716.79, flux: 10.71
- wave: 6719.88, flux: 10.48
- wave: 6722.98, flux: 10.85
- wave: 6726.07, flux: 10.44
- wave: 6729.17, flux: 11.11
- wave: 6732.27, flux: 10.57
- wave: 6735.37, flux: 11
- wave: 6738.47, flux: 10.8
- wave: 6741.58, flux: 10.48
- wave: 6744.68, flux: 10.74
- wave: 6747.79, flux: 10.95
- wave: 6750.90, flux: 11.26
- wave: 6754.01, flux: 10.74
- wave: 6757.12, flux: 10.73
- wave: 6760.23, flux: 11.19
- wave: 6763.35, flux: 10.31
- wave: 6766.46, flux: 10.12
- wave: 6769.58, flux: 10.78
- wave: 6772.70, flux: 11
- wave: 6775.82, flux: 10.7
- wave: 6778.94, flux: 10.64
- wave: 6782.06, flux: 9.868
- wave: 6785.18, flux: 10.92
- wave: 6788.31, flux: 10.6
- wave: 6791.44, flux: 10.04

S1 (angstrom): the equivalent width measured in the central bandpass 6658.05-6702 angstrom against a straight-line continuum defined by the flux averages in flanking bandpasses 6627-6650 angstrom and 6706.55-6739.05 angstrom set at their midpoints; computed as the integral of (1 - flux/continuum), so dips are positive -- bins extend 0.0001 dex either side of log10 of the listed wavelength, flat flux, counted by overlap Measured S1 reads 1.1 angstrom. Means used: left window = 10.6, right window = 10.7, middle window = 10.4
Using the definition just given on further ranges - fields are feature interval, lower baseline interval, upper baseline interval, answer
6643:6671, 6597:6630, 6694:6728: 1.0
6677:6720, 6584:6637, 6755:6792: 0.7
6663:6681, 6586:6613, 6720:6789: 0.9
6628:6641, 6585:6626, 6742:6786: 0.7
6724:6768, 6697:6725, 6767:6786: -0.1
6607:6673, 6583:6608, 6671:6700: -0.4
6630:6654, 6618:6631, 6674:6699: 1.0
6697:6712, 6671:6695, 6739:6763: -0.7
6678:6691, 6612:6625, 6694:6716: 0.8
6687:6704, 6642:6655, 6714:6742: 0.0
